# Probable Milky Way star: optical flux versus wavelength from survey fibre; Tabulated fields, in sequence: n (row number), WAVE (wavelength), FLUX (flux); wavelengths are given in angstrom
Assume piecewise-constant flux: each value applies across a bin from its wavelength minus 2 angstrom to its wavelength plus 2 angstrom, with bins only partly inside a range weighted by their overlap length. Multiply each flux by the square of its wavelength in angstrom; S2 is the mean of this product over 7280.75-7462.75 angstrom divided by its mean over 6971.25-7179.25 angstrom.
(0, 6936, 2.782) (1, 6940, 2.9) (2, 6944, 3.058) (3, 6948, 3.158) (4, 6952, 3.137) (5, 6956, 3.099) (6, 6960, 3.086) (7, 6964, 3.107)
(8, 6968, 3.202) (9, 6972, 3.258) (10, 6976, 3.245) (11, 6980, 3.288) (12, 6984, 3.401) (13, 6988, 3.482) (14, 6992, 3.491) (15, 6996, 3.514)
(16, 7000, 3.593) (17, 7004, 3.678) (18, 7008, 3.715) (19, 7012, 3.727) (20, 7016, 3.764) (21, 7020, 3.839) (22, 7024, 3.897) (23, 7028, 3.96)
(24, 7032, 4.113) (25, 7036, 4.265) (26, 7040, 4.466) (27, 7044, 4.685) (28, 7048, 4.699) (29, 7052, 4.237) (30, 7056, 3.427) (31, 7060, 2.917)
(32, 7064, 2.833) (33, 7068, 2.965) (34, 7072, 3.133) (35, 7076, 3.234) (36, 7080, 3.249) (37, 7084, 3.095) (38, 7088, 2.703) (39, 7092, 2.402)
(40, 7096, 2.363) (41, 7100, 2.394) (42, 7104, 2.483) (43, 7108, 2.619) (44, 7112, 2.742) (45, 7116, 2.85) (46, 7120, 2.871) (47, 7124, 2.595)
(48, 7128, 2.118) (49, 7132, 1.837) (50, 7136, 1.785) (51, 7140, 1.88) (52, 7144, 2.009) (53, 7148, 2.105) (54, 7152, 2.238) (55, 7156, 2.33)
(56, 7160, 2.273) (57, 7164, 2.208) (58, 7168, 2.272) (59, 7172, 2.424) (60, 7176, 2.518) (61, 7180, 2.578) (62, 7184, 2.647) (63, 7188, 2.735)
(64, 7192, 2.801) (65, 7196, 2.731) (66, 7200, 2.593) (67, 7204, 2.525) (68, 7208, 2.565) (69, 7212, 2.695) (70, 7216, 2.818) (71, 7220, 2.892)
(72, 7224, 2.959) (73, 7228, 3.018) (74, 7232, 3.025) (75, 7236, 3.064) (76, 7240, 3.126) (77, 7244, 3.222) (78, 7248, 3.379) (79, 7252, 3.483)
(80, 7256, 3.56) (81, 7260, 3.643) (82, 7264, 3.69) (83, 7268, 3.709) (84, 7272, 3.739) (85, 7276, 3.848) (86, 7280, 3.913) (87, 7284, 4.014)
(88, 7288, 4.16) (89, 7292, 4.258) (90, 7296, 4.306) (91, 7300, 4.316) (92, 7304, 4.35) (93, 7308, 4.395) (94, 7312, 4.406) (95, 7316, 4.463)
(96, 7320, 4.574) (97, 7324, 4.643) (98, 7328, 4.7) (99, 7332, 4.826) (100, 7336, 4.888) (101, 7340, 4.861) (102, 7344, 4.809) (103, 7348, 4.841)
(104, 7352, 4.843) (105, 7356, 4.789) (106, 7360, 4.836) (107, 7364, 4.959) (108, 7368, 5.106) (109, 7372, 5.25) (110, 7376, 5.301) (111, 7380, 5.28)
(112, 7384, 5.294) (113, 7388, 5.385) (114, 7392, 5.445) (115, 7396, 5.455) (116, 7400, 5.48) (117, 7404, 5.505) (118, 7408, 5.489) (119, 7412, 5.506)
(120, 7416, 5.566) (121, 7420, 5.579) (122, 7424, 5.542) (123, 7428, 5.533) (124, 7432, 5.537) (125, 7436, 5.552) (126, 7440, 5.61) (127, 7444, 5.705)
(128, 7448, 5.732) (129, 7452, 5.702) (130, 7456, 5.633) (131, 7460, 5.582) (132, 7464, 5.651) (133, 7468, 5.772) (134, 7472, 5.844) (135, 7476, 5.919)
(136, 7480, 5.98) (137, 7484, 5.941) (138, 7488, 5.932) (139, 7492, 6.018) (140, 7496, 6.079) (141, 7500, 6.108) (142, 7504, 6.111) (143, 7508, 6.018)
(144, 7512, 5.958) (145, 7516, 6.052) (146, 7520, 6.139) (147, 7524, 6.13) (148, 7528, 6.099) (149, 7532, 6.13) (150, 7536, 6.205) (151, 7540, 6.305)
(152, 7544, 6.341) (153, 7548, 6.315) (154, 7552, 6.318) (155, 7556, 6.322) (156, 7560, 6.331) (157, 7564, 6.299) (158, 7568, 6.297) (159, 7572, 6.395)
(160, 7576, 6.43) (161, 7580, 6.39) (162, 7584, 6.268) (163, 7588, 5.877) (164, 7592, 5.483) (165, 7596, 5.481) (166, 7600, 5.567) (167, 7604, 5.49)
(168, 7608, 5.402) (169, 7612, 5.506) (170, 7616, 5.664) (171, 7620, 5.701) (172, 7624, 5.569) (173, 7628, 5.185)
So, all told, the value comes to 1.81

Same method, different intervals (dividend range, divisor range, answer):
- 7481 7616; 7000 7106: 2.00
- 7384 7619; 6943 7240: 2.19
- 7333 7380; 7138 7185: 2.29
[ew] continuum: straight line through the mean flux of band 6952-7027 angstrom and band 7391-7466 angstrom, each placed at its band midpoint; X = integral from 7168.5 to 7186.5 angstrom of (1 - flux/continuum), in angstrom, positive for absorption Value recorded 7.6 angstrom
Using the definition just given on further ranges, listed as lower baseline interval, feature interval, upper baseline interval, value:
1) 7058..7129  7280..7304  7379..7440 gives 1.5 angstrom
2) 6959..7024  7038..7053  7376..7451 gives -3.2 angstrom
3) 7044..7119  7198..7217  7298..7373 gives 6.1 angstrom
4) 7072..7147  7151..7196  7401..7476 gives 9.4 angstrom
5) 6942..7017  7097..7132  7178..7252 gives 6.2 angstrom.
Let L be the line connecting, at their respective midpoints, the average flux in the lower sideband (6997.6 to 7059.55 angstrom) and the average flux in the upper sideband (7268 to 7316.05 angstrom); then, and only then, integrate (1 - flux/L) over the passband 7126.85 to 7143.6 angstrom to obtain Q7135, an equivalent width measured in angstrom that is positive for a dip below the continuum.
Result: 8.9 angstrom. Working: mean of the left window 3.97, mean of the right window 4.15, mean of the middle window 1.9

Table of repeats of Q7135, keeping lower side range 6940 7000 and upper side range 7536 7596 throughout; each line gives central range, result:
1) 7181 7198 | 6.4 angstrom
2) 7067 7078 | 1.9 angstrom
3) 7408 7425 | -0.2 angstrom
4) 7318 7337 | 1.2 angstrom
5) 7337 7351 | 0.7 angstrom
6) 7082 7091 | 2.3 angstrom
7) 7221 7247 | 8.5 angstrom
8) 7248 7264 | 3.8 angstrom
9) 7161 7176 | 6.8 angstrom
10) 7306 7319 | 1.4 angstrom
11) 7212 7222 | 3.7 angstrom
